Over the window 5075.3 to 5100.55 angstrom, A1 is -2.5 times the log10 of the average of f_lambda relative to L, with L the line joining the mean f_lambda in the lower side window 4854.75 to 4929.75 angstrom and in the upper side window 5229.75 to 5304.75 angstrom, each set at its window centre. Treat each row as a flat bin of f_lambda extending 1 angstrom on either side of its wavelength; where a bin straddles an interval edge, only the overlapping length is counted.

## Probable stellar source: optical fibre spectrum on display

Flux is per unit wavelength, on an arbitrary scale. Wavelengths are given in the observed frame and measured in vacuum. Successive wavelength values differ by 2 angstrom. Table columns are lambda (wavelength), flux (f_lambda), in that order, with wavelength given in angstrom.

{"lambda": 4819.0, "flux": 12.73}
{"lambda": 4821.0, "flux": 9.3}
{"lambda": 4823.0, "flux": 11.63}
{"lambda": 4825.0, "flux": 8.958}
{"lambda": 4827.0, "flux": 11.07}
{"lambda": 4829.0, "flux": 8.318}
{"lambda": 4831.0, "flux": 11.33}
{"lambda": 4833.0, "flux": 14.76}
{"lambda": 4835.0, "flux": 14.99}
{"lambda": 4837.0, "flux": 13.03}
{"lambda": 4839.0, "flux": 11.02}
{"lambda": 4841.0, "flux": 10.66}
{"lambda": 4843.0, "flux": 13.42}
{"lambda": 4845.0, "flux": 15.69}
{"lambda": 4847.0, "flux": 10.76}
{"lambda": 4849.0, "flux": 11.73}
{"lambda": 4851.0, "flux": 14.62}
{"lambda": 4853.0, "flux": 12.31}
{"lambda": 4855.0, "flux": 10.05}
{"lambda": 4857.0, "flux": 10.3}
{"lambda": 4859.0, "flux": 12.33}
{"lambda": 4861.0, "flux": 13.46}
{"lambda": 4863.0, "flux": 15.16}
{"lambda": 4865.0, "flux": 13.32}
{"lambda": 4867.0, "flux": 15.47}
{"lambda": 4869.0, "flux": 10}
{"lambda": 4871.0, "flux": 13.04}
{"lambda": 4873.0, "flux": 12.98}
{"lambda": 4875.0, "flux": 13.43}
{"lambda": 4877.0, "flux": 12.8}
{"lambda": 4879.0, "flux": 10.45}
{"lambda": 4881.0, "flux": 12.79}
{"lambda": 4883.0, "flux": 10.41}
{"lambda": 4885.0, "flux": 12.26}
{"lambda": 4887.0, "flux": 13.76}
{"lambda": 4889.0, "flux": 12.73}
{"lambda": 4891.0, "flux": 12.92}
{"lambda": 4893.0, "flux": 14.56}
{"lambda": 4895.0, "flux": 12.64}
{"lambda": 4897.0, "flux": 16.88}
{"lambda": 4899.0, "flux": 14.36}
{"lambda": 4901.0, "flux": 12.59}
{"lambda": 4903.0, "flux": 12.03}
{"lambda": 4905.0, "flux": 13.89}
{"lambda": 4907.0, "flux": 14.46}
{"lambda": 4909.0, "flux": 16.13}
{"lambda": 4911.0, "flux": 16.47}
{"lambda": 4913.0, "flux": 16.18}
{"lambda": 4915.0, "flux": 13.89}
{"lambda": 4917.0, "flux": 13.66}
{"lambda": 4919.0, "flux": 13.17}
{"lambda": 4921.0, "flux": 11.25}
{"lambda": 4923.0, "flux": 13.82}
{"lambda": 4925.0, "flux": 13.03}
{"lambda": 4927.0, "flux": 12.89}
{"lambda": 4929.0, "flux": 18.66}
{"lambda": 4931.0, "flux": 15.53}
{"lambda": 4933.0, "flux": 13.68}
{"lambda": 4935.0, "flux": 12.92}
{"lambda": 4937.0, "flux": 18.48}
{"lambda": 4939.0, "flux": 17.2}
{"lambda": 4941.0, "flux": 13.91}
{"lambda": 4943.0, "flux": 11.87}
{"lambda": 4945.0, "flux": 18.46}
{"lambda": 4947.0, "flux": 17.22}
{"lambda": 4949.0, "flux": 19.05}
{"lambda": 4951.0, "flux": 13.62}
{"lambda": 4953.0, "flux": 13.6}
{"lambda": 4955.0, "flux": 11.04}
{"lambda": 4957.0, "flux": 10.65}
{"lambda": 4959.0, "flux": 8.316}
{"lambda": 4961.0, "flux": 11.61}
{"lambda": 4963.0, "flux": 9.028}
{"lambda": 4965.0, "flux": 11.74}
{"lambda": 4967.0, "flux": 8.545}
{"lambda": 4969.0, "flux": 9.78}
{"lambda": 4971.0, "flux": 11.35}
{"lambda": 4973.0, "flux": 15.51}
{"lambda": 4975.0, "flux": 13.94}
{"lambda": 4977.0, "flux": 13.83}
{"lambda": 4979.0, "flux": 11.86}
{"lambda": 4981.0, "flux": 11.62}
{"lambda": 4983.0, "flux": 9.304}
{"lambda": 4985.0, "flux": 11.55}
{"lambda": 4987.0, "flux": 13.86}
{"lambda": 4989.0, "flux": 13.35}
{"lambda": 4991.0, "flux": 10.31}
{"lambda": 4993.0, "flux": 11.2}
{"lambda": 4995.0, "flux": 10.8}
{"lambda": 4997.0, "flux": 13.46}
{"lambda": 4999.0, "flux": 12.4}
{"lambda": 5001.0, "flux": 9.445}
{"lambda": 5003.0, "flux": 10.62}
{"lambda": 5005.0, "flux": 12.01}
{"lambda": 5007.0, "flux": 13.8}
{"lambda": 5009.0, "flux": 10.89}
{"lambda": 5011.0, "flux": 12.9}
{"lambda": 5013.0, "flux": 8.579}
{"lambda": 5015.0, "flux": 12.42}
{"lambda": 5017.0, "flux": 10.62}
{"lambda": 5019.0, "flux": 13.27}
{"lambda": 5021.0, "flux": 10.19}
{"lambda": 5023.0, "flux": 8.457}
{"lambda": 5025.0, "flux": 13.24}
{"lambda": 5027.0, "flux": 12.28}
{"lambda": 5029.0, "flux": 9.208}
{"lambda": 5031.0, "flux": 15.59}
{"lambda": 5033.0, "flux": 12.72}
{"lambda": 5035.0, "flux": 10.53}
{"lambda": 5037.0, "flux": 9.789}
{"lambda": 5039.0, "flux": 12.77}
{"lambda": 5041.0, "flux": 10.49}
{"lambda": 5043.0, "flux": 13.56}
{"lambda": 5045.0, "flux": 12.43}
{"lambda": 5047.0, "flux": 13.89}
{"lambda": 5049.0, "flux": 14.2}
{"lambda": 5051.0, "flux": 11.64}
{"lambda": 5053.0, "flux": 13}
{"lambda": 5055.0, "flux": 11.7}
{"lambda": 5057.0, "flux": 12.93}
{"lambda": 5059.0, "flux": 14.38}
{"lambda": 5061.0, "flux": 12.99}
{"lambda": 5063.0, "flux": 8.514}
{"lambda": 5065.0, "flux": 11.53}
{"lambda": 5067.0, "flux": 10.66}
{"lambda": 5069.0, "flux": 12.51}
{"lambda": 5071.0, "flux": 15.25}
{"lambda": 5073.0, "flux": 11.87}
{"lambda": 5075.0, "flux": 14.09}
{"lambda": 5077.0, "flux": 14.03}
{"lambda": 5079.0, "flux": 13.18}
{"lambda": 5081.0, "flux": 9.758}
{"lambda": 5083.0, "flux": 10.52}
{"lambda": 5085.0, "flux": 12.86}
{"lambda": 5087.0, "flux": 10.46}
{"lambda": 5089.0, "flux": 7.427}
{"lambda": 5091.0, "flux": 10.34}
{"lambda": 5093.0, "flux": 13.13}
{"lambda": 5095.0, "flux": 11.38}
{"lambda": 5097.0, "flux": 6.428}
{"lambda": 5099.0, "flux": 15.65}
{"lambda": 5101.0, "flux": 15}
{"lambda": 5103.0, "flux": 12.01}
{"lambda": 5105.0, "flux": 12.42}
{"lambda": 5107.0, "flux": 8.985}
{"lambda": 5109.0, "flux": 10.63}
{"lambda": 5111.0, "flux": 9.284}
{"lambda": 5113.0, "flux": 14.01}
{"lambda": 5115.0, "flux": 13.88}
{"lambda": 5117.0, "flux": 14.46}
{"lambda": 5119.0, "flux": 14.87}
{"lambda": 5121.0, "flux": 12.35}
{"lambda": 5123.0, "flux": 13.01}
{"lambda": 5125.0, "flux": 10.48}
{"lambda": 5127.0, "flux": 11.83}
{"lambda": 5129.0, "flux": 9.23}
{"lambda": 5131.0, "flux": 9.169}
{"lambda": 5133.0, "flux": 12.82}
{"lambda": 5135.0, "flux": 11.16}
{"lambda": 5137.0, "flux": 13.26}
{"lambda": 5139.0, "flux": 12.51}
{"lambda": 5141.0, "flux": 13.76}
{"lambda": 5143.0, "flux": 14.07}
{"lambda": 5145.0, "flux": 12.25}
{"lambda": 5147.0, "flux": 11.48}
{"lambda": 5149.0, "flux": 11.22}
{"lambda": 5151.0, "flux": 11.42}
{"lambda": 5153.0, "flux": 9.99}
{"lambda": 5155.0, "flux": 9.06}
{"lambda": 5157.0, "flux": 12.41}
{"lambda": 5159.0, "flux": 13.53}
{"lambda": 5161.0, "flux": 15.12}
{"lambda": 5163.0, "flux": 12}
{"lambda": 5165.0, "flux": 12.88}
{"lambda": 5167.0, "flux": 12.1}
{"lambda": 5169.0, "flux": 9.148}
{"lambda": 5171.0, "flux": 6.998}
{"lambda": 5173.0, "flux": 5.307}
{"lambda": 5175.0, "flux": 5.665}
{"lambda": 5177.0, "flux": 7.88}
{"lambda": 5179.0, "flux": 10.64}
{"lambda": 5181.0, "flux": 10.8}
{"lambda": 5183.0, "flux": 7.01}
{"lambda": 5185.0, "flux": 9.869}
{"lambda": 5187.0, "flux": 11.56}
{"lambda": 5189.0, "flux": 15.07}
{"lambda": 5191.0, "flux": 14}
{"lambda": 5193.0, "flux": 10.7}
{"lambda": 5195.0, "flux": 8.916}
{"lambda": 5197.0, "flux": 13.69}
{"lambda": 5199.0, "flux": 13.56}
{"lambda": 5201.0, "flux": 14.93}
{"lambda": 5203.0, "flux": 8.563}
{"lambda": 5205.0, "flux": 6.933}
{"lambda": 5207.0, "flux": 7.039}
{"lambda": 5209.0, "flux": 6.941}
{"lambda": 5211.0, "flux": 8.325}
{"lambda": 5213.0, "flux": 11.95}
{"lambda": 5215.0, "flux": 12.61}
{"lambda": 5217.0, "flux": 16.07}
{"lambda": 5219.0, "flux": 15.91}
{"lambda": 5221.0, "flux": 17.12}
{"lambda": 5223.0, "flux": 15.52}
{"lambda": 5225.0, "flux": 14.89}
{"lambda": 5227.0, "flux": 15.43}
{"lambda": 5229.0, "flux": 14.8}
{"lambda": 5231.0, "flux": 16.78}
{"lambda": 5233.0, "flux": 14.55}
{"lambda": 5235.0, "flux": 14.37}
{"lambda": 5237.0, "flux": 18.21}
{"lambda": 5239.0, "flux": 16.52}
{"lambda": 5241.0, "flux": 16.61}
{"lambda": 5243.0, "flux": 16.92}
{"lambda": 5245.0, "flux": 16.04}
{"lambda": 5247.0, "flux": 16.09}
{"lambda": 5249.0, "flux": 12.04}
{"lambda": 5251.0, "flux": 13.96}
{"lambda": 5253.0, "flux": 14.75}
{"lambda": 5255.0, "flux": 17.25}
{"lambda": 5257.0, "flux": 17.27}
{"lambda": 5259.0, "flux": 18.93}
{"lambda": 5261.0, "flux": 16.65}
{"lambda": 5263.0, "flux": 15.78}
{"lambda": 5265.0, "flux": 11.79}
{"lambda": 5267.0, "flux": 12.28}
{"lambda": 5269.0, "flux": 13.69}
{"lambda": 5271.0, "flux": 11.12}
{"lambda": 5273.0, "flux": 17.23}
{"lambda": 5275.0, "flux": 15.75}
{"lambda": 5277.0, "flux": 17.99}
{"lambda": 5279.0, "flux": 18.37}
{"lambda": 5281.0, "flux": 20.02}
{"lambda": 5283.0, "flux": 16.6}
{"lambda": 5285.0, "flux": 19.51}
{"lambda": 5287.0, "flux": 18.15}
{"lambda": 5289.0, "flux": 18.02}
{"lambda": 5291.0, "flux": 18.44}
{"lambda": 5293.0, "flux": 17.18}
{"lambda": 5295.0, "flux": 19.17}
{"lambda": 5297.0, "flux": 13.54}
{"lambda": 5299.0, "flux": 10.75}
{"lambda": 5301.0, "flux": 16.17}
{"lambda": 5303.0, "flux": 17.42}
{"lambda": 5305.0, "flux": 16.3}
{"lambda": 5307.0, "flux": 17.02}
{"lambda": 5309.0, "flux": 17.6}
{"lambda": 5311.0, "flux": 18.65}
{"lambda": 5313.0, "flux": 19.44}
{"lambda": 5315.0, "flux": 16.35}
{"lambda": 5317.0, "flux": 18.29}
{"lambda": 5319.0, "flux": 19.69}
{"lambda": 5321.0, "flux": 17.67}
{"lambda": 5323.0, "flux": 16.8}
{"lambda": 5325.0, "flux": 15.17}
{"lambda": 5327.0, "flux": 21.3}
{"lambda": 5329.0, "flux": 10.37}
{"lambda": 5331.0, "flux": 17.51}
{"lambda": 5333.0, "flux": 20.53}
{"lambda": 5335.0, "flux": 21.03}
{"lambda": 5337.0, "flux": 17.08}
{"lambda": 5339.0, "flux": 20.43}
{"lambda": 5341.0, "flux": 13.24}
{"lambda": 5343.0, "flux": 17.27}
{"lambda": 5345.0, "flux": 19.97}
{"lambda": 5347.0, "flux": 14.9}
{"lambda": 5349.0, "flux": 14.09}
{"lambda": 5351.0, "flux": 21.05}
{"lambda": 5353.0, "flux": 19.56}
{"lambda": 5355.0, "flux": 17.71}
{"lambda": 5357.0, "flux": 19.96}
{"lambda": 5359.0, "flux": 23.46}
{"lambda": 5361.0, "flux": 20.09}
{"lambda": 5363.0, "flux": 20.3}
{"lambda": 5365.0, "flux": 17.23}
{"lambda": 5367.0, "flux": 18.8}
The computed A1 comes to 0.28 mag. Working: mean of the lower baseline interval 13.4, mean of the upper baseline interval 16.1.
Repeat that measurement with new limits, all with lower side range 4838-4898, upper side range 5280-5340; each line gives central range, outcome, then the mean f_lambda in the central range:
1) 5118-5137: 0.31 mag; 11.7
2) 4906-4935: -0.09 mag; 14.4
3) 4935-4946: -0.16 mag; 15.7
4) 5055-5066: 0.23 mag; 12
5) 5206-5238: 0.20 mag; 13.8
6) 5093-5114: 0.30 mag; 11.7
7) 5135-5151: 0.25 mag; 12.5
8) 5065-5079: 0.15 mag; 13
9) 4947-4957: -0.05 mag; 14.2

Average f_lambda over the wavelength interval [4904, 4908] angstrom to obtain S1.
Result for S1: 14.2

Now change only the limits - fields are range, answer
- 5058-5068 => 11.6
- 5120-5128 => 11.9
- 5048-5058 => 12.7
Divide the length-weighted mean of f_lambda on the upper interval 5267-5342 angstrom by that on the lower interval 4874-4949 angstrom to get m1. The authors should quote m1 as 1.20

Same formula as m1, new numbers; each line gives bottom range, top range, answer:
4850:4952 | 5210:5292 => 1.13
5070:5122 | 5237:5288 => 1.33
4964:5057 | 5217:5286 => 1.34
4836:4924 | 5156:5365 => 1.15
